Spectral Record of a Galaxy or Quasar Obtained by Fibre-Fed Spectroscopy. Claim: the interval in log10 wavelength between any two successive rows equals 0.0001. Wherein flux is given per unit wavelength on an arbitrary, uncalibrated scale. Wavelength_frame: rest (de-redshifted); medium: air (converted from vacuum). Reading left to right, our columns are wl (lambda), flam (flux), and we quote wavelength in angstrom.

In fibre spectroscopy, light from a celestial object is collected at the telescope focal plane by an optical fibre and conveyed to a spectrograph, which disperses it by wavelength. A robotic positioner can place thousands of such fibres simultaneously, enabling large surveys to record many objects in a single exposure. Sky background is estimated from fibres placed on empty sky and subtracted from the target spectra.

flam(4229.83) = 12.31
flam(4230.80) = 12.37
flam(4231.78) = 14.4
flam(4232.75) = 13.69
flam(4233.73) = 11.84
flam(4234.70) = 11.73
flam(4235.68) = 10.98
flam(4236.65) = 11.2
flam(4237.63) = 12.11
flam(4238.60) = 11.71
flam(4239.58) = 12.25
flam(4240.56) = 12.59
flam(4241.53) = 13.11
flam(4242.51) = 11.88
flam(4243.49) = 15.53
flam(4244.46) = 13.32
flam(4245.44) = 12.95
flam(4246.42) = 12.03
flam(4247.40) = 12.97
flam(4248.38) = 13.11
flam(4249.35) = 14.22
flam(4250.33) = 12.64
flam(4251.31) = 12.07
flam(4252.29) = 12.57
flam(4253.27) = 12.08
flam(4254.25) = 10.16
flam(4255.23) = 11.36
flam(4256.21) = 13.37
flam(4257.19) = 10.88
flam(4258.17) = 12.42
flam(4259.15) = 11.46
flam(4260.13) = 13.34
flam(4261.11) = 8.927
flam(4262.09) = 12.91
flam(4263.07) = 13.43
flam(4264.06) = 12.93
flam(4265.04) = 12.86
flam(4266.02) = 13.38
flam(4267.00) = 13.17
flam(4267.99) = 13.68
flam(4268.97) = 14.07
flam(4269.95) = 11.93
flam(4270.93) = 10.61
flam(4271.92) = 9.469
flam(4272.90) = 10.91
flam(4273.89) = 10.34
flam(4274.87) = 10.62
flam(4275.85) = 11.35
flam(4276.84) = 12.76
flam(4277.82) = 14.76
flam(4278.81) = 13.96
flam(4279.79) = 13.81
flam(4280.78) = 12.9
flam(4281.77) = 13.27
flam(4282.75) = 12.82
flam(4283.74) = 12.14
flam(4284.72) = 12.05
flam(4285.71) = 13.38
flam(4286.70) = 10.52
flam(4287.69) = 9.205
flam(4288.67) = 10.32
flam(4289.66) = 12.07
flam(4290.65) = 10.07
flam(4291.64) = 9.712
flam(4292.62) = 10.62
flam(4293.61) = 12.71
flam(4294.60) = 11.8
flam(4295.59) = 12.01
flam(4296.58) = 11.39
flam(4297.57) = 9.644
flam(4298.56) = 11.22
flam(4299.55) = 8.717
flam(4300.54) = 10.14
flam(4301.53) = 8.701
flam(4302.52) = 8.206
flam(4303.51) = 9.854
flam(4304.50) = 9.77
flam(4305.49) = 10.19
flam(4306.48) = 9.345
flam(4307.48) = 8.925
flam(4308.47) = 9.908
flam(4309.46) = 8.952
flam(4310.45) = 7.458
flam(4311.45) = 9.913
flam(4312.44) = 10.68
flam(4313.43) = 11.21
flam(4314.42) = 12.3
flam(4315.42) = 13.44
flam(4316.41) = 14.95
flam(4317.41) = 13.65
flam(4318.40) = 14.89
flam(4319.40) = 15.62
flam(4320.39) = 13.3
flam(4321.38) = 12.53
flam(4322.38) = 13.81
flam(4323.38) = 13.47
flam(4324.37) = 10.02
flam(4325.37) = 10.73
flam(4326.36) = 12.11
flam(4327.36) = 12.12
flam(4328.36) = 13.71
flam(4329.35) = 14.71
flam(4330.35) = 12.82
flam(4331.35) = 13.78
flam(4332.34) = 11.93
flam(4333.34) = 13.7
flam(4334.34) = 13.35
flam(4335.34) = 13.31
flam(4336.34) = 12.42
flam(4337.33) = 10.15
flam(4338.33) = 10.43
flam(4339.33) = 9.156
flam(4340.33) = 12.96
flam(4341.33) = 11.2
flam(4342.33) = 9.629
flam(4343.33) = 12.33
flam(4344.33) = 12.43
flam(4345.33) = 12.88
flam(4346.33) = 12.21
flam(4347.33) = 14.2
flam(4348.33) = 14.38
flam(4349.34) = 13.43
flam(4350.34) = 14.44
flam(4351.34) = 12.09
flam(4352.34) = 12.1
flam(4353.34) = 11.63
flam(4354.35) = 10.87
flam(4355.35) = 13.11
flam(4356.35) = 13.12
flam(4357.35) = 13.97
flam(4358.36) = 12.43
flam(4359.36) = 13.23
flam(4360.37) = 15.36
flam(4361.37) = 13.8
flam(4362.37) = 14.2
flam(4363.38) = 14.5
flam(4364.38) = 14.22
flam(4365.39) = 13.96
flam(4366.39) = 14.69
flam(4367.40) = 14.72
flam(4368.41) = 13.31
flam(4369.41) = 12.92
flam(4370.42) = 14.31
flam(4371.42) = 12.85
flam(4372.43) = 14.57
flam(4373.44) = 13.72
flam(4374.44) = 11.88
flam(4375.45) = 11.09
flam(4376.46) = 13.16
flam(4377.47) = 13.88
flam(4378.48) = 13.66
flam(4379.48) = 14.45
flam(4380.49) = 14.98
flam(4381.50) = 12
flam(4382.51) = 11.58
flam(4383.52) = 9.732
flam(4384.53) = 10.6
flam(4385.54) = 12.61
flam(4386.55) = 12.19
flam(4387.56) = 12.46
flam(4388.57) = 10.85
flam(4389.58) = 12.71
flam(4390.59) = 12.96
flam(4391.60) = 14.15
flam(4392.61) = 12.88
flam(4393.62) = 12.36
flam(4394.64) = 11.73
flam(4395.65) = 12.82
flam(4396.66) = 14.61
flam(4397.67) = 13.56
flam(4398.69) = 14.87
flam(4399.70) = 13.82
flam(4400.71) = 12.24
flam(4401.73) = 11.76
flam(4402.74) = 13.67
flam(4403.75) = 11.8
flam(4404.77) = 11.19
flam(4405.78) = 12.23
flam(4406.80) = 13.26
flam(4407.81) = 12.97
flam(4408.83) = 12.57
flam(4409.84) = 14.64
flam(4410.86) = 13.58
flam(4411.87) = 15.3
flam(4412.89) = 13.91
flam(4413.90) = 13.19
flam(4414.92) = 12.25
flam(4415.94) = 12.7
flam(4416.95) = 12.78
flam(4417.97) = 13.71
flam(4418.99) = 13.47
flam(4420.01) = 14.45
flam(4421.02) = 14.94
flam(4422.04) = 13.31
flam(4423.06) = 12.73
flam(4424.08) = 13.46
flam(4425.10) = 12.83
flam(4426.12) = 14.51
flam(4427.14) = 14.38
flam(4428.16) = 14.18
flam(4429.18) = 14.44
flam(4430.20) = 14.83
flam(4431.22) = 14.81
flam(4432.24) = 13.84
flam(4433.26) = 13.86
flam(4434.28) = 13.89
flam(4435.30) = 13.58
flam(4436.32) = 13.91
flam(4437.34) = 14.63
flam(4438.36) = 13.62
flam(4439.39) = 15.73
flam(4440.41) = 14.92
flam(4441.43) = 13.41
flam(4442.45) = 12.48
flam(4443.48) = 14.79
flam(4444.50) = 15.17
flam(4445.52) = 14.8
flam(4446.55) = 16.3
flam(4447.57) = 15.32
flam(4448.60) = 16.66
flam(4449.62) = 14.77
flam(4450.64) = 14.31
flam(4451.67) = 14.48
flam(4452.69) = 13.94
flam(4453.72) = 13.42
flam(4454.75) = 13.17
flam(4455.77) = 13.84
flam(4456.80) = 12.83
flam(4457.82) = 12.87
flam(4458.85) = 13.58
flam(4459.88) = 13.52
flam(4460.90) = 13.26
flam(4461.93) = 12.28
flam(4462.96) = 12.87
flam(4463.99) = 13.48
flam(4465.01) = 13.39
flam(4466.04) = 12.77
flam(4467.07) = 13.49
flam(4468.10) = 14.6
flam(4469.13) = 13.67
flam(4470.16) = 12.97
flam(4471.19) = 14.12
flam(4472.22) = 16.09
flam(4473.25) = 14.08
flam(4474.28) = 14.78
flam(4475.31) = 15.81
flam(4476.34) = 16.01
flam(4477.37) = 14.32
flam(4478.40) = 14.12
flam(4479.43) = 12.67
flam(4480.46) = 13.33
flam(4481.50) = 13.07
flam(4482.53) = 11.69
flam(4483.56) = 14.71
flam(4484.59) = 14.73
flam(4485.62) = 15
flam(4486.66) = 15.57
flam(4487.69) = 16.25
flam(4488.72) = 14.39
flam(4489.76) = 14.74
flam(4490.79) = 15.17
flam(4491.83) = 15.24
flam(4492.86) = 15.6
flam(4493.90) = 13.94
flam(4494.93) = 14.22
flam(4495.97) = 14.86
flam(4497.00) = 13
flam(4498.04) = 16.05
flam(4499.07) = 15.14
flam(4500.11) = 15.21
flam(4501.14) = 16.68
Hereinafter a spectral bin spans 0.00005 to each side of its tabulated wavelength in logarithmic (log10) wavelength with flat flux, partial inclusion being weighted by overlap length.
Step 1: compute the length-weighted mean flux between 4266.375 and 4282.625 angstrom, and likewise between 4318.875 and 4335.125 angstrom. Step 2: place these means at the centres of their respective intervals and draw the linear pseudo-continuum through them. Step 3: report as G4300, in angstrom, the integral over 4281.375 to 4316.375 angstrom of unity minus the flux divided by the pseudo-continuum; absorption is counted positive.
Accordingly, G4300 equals 5.4 angstrom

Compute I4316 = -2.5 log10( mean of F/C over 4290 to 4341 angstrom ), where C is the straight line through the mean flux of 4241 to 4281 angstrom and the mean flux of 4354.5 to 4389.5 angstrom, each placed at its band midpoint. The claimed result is 0.116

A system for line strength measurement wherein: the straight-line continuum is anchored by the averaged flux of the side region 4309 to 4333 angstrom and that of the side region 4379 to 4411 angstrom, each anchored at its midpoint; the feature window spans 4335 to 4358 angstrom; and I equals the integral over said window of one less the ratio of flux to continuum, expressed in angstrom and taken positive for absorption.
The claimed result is 0.48 angstrom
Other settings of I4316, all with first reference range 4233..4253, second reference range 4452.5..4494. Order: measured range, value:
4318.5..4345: 0.06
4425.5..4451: -0.05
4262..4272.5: 0.01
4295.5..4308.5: 0.30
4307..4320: 0.11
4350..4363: 0.01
